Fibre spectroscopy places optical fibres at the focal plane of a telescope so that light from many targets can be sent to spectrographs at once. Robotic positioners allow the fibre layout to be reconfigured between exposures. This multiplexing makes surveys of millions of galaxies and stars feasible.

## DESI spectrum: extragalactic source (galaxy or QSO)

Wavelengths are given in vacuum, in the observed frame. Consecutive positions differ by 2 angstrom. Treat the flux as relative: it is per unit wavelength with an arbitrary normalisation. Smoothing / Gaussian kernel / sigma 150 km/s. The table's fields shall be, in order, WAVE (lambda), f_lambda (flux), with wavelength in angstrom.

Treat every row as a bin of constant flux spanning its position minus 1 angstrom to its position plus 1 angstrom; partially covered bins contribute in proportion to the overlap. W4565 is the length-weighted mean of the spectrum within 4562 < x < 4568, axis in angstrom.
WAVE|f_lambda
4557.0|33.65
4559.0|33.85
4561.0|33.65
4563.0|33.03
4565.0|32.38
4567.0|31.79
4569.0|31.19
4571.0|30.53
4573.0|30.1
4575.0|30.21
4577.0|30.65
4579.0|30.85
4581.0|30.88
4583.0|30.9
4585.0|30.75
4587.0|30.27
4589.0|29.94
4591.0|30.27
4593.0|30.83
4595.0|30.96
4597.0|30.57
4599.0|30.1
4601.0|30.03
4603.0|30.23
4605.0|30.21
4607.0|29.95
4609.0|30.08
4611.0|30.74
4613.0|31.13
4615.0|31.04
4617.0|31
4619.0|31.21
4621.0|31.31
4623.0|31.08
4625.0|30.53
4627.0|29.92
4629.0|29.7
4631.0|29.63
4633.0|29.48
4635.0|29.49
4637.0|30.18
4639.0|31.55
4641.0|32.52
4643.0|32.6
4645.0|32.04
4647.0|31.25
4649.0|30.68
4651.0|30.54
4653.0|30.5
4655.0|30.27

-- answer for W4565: 32.4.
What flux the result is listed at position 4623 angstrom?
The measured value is 31.08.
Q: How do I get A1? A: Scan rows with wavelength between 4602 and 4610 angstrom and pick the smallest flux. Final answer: 29.95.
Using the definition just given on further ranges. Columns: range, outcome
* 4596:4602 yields 30.03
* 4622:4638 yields 29.48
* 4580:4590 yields 29.94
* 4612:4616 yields 31.04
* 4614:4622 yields 31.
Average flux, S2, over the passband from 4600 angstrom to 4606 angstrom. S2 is 30.2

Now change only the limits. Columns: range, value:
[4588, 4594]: 30.3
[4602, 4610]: 30.1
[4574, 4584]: 30.7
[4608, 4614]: 30.6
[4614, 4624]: 31.1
